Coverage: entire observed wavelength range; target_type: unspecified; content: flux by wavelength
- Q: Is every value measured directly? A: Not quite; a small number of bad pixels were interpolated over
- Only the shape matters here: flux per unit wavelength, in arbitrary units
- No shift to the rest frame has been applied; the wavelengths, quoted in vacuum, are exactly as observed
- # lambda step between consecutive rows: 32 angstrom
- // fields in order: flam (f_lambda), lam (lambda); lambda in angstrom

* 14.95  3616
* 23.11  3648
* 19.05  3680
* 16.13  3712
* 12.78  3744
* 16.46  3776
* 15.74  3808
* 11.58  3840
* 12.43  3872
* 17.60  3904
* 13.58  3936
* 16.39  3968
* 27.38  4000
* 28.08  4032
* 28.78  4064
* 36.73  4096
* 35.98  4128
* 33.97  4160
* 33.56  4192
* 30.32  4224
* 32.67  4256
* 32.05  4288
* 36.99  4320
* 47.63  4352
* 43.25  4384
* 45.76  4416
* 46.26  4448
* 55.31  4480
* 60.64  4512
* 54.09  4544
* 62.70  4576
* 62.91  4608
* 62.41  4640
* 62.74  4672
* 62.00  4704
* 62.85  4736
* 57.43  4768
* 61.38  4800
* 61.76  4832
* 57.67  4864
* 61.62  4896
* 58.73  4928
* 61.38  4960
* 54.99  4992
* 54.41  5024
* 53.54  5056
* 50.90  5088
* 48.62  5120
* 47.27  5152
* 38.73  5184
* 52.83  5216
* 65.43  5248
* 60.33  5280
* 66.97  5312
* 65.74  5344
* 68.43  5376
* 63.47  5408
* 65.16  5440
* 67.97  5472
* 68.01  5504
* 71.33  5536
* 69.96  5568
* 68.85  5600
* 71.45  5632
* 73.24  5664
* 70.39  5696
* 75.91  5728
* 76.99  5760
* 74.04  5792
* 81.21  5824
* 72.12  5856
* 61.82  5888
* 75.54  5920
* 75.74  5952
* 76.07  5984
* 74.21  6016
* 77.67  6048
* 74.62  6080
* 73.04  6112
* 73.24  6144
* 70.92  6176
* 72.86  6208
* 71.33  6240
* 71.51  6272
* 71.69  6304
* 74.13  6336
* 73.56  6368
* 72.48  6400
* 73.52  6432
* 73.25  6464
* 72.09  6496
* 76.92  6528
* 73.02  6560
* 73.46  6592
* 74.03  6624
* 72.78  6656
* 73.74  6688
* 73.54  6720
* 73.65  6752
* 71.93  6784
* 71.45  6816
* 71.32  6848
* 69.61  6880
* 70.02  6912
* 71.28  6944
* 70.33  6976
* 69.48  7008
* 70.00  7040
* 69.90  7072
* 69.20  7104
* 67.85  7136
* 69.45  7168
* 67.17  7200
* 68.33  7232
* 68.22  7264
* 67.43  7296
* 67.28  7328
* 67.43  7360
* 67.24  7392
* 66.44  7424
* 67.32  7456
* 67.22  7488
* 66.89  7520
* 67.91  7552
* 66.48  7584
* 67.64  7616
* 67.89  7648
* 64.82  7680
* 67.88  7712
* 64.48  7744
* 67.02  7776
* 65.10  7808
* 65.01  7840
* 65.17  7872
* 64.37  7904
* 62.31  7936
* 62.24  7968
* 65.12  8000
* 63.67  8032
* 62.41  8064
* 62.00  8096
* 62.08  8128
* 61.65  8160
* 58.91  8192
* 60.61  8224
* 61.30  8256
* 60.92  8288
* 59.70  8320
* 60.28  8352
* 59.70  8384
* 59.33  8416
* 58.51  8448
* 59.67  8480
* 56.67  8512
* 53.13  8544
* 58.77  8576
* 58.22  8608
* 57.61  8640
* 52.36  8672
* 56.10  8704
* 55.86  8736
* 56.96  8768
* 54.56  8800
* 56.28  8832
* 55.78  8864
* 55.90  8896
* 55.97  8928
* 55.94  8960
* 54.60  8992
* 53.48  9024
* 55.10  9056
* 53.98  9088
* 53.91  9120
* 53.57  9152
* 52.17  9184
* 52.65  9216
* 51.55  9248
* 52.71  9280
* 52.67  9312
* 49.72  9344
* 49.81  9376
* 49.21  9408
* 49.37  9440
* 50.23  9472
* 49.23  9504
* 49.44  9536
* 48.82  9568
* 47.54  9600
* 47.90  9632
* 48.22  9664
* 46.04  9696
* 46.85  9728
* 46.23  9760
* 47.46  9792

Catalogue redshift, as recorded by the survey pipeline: 0.00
